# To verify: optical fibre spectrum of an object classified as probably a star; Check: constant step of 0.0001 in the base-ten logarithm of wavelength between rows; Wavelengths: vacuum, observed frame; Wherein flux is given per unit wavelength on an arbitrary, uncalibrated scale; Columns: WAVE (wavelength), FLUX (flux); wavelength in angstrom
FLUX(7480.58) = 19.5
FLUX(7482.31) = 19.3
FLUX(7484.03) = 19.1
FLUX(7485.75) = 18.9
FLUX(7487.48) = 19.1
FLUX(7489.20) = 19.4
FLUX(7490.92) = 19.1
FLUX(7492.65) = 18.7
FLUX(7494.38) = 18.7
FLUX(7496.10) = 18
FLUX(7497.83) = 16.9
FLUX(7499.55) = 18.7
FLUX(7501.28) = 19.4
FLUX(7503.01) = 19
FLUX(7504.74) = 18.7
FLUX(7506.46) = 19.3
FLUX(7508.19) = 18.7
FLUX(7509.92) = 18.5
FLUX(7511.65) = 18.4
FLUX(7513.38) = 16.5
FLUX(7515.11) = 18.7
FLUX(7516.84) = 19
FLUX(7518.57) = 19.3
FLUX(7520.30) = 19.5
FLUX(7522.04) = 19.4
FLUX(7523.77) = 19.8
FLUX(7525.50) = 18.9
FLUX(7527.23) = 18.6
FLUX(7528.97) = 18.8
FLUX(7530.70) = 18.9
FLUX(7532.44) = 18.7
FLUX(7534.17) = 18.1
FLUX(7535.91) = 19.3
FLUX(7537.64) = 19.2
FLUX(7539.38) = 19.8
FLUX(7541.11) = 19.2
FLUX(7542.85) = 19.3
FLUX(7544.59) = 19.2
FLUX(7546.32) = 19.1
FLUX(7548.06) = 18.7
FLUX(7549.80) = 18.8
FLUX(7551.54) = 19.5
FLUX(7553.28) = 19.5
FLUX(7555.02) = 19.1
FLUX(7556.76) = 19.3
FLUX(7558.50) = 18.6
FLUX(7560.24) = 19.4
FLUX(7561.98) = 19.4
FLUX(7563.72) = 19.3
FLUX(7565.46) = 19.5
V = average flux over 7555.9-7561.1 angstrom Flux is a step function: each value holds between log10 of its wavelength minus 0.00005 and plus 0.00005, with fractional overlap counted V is 19.1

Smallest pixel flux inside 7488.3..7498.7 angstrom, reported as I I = 16.9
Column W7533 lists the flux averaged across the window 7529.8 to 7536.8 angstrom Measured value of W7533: 18.8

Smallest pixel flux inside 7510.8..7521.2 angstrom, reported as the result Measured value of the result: 16.5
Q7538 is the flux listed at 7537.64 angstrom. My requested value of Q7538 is 19.2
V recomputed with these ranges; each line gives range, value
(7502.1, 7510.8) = 18.8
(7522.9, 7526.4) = 19.4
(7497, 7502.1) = 18.3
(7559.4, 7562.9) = 19.4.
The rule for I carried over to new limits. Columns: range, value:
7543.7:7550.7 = 18.7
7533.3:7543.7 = 18.1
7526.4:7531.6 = 18.6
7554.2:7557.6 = 19.1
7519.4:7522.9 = 19.4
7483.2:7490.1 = 18.9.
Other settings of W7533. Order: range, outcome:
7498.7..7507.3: 19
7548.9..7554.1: 19.2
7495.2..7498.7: 17.5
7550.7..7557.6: 19.3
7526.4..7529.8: 18.7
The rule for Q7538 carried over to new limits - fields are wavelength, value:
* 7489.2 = 19.4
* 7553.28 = 19.5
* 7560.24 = 19.4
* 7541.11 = 19.2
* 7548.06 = 18.7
